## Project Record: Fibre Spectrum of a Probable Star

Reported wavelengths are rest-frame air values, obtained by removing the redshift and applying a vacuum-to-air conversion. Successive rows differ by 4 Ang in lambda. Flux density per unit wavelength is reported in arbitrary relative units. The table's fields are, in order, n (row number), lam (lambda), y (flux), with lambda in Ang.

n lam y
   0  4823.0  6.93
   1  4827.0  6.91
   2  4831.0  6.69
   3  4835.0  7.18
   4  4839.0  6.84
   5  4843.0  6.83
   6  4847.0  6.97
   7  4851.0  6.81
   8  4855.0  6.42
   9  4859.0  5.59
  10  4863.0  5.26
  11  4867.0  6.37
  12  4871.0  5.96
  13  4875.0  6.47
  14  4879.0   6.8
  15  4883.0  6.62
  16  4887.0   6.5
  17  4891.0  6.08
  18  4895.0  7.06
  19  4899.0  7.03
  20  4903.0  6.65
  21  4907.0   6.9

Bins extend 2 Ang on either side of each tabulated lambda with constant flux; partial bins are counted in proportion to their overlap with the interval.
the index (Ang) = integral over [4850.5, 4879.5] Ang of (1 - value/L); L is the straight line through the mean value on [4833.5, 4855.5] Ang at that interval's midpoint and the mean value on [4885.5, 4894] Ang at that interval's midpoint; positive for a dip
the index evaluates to 2.1 Ang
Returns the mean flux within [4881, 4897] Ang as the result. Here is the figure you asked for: 6.57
